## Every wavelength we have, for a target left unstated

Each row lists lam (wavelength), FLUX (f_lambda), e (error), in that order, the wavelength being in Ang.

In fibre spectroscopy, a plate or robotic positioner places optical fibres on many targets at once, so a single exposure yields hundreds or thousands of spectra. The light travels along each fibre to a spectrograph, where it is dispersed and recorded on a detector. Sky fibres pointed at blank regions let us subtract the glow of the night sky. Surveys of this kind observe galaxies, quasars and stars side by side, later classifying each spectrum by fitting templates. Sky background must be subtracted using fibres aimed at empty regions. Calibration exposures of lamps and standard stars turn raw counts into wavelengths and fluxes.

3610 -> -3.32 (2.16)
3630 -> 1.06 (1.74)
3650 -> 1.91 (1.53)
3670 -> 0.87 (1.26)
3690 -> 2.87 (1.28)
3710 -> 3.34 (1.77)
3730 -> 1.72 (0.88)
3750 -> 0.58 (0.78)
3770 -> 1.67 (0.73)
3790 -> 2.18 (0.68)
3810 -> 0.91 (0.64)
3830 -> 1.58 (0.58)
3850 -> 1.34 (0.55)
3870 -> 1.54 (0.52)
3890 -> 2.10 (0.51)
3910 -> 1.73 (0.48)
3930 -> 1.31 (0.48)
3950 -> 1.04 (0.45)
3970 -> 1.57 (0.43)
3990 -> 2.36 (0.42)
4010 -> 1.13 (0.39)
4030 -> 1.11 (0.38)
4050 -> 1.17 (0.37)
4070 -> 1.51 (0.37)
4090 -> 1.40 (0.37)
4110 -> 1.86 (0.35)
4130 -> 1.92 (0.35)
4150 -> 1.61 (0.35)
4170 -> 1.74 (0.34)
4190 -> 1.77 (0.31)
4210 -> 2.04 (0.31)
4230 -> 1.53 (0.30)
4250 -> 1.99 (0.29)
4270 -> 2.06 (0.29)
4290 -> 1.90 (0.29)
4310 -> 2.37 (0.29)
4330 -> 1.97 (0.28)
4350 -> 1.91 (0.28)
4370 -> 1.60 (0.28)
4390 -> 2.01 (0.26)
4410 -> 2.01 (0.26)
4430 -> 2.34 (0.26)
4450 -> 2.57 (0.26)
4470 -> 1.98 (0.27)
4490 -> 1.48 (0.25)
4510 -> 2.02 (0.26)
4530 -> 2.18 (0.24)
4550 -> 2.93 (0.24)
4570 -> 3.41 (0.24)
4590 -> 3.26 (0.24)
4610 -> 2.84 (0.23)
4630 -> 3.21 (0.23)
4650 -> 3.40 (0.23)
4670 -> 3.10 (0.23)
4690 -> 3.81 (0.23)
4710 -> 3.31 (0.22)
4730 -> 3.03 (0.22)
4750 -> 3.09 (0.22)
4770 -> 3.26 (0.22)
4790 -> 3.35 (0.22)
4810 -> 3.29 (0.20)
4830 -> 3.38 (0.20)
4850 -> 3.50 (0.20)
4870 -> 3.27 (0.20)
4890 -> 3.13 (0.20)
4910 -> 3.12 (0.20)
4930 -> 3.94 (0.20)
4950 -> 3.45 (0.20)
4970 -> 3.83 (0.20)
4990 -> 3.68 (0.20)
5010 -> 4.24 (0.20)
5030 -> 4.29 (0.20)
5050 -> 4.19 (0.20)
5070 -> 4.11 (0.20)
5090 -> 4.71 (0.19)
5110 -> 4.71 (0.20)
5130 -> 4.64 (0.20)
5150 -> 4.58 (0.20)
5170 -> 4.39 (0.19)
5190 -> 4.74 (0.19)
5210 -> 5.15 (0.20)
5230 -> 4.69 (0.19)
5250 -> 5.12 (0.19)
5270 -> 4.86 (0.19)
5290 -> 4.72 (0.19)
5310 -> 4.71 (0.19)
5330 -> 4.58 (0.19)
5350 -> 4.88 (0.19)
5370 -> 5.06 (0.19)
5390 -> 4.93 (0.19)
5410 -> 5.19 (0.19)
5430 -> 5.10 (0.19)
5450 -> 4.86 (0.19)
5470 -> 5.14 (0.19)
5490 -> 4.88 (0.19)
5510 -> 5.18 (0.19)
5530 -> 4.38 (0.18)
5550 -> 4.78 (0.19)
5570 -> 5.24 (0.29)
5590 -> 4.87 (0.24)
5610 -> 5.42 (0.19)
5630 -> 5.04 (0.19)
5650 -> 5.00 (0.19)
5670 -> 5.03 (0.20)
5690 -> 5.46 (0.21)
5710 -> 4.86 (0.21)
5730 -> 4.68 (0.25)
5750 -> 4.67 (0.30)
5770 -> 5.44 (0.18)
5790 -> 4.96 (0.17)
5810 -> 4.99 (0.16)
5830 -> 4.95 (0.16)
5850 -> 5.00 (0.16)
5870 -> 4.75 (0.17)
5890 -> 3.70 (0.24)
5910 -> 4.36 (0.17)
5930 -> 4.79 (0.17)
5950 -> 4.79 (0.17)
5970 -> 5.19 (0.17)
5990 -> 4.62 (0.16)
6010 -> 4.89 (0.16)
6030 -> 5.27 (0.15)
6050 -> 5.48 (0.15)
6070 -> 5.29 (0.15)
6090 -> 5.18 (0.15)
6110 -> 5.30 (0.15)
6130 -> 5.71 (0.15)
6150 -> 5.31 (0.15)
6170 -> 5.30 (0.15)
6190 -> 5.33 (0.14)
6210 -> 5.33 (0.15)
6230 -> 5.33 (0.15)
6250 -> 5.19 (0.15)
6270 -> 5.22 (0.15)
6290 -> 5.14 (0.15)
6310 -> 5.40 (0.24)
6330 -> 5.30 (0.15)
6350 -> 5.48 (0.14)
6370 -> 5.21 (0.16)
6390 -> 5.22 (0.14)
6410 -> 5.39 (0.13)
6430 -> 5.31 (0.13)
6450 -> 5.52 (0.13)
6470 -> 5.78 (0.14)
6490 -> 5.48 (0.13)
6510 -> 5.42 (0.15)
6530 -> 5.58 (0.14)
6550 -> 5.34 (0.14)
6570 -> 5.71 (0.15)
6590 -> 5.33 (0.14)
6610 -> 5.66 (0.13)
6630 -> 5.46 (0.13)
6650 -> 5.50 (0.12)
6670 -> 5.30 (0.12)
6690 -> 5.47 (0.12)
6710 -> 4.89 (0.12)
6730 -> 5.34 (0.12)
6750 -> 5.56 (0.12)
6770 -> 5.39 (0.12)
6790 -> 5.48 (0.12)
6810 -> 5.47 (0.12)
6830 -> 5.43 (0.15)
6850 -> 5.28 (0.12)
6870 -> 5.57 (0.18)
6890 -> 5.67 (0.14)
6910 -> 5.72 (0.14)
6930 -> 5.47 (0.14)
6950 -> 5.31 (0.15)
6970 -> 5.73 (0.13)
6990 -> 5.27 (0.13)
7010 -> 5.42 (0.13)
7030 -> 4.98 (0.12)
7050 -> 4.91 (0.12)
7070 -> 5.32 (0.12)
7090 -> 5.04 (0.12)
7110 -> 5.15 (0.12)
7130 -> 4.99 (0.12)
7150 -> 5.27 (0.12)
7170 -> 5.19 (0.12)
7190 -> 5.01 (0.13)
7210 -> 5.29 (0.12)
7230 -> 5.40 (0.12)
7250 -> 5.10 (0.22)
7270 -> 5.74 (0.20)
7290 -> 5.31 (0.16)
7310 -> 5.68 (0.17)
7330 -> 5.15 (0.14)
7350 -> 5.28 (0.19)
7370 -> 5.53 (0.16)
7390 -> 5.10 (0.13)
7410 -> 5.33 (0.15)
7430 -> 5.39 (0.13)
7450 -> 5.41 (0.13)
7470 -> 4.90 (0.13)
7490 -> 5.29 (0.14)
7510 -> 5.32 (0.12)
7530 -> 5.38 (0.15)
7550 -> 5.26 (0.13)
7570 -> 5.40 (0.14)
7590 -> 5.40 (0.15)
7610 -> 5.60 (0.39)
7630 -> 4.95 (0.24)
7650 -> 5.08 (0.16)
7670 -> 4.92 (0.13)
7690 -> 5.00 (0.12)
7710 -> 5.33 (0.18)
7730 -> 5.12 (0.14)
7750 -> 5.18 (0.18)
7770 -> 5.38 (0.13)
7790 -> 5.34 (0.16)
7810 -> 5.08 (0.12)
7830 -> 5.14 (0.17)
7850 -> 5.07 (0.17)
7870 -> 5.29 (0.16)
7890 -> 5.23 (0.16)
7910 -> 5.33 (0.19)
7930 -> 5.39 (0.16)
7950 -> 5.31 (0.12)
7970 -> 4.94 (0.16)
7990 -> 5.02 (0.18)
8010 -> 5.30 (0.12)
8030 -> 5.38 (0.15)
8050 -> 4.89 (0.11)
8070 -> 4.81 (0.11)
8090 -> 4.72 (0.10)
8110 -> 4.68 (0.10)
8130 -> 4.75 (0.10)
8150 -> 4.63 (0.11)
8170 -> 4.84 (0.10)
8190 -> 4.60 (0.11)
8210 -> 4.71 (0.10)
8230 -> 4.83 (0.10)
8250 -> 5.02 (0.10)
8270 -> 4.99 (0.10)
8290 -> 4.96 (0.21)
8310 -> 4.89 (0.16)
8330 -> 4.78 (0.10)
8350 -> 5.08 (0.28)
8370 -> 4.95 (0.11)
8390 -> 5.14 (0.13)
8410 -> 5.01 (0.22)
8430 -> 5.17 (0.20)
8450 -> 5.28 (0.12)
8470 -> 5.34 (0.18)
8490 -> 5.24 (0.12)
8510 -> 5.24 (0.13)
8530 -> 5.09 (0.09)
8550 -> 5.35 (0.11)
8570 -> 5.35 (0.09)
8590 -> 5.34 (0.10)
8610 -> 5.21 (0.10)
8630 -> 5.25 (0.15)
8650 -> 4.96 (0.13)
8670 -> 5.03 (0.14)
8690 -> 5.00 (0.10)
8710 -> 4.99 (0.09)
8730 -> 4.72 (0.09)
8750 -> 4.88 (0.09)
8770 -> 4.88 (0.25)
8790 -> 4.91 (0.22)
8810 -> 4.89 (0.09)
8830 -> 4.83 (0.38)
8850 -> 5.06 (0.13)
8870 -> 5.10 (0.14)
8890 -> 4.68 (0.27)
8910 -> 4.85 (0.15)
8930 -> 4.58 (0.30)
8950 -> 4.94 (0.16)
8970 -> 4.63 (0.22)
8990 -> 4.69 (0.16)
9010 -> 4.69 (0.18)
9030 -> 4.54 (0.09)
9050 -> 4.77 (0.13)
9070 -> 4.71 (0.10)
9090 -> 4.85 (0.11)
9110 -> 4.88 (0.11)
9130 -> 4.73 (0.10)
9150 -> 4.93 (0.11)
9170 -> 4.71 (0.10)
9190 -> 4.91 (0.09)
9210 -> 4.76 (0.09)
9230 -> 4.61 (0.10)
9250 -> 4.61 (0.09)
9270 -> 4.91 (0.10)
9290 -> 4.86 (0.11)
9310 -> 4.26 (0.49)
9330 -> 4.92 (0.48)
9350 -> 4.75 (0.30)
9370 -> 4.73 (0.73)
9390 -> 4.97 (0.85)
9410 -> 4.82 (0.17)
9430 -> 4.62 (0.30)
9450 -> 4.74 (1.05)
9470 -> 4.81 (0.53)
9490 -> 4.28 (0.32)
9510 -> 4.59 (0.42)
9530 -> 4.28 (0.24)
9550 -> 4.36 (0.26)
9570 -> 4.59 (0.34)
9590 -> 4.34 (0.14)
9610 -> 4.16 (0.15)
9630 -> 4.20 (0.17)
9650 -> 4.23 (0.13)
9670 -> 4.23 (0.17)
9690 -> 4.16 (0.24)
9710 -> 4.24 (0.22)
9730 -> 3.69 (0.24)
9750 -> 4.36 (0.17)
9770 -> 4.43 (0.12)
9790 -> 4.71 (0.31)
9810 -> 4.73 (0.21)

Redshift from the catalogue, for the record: 0.139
